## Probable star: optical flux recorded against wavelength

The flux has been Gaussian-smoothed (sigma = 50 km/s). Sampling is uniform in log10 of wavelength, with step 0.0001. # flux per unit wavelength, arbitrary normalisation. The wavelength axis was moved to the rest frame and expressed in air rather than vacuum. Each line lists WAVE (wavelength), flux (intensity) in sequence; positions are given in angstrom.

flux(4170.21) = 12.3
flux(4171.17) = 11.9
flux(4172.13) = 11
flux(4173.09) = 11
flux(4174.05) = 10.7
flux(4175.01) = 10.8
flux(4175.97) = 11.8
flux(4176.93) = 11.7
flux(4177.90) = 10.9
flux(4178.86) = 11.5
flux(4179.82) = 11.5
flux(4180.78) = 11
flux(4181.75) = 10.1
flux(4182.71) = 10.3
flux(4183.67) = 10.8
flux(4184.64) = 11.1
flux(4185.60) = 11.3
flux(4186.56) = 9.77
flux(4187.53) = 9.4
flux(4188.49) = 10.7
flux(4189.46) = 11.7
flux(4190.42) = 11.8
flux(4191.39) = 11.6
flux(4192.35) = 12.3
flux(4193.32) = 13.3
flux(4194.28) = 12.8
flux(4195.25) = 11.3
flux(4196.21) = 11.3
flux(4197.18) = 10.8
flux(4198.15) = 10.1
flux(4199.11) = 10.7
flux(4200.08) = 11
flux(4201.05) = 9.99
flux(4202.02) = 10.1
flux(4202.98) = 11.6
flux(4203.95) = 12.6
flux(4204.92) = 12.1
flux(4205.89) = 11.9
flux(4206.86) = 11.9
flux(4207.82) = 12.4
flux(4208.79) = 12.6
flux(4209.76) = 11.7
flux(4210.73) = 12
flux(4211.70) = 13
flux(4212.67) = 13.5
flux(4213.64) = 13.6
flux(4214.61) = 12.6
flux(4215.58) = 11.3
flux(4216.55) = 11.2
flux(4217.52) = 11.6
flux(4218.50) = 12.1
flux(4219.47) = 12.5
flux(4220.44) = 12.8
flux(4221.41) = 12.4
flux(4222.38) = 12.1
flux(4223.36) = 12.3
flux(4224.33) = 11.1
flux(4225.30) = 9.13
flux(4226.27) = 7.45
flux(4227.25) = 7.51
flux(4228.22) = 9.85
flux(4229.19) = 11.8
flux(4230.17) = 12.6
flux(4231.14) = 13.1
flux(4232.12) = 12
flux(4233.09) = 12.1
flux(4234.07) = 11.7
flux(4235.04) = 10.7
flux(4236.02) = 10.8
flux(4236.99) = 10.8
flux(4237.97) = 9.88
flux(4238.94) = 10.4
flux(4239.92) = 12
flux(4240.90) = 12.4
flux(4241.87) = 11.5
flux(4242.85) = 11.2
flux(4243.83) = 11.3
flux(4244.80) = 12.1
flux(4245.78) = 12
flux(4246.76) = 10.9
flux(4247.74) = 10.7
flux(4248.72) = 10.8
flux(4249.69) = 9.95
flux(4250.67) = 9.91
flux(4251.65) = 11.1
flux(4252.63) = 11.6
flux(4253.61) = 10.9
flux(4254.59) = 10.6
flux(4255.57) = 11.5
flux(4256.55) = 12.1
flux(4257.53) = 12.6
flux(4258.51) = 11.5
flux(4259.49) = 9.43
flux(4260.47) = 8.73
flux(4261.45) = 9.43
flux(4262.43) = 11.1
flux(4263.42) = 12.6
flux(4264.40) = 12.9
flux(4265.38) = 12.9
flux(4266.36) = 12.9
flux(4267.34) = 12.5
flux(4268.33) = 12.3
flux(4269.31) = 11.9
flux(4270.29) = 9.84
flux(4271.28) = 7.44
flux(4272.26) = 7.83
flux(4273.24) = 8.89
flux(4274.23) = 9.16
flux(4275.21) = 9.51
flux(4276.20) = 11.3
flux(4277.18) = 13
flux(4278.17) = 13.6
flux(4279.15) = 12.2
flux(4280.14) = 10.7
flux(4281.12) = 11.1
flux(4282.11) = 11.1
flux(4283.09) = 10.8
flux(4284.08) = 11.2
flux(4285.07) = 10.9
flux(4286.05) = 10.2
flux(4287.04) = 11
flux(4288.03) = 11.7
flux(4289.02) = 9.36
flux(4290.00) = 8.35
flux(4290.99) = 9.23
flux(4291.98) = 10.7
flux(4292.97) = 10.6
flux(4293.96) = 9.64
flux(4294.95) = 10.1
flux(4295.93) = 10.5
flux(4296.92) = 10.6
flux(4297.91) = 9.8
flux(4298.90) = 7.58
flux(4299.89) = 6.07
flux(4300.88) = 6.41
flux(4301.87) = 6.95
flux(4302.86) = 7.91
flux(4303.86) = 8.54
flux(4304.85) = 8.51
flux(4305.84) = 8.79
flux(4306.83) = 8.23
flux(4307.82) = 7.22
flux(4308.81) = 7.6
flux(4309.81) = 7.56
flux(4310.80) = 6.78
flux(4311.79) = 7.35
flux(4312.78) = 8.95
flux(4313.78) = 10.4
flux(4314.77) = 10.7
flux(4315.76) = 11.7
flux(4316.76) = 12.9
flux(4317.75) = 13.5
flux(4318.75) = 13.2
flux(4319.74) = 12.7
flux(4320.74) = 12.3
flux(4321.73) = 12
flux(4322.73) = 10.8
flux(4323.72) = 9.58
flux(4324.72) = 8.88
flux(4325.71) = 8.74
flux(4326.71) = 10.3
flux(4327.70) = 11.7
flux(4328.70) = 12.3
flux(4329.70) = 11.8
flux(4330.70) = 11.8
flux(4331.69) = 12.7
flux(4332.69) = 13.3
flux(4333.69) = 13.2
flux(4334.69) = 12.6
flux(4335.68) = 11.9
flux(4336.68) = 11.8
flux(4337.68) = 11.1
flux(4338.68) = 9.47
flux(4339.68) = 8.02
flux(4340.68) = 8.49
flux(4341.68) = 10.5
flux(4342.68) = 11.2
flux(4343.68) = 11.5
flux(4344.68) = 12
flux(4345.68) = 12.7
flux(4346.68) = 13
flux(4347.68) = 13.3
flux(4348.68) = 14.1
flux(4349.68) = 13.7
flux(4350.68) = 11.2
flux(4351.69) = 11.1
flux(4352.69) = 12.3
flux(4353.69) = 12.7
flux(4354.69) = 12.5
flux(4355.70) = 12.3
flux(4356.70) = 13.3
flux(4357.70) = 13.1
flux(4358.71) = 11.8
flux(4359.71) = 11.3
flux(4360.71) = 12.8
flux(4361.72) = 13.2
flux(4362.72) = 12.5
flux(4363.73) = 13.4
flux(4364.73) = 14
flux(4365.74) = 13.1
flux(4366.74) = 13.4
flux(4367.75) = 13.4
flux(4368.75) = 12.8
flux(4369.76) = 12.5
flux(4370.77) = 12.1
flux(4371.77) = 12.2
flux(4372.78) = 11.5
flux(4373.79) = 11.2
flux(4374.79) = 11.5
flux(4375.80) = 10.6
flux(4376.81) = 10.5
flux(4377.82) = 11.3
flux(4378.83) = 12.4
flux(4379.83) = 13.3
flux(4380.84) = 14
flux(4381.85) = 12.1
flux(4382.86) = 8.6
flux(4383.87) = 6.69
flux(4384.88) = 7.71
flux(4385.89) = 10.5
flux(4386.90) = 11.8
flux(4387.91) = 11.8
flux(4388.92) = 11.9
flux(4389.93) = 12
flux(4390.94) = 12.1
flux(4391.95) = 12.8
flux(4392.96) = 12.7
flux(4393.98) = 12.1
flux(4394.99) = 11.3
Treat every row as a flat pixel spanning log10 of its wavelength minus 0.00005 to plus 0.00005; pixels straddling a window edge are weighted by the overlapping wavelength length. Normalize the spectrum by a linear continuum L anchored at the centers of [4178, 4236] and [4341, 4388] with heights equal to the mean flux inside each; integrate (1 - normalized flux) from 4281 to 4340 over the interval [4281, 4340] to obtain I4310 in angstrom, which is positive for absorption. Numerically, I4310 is 8.1 angstrom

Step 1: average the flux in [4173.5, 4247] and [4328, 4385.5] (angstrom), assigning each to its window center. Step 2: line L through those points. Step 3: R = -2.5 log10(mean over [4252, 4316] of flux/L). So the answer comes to 0.16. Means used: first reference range 11.4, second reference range 11.9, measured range 10.1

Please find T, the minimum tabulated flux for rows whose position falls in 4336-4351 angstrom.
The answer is 8.02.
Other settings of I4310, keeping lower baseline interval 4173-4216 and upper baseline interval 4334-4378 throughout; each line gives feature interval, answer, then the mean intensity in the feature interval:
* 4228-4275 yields 2.4 angstrom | 11.1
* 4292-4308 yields 4.3 angstrom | 8.68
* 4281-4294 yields 1.5 angstrom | 10.4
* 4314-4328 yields 0.7 angstrom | 11.3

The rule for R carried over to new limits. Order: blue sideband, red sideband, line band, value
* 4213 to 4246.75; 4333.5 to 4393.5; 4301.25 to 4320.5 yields 0.23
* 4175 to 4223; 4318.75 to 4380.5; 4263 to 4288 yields 0.06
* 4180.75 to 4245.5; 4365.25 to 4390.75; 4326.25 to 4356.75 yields -0.03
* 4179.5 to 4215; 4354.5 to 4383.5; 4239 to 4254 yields 0.05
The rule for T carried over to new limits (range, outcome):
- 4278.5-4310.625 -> 6.07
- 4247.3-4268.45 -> 8.73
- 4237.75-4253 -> 9.88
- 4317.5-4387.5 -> 6.69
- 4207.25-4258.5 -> 7.45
